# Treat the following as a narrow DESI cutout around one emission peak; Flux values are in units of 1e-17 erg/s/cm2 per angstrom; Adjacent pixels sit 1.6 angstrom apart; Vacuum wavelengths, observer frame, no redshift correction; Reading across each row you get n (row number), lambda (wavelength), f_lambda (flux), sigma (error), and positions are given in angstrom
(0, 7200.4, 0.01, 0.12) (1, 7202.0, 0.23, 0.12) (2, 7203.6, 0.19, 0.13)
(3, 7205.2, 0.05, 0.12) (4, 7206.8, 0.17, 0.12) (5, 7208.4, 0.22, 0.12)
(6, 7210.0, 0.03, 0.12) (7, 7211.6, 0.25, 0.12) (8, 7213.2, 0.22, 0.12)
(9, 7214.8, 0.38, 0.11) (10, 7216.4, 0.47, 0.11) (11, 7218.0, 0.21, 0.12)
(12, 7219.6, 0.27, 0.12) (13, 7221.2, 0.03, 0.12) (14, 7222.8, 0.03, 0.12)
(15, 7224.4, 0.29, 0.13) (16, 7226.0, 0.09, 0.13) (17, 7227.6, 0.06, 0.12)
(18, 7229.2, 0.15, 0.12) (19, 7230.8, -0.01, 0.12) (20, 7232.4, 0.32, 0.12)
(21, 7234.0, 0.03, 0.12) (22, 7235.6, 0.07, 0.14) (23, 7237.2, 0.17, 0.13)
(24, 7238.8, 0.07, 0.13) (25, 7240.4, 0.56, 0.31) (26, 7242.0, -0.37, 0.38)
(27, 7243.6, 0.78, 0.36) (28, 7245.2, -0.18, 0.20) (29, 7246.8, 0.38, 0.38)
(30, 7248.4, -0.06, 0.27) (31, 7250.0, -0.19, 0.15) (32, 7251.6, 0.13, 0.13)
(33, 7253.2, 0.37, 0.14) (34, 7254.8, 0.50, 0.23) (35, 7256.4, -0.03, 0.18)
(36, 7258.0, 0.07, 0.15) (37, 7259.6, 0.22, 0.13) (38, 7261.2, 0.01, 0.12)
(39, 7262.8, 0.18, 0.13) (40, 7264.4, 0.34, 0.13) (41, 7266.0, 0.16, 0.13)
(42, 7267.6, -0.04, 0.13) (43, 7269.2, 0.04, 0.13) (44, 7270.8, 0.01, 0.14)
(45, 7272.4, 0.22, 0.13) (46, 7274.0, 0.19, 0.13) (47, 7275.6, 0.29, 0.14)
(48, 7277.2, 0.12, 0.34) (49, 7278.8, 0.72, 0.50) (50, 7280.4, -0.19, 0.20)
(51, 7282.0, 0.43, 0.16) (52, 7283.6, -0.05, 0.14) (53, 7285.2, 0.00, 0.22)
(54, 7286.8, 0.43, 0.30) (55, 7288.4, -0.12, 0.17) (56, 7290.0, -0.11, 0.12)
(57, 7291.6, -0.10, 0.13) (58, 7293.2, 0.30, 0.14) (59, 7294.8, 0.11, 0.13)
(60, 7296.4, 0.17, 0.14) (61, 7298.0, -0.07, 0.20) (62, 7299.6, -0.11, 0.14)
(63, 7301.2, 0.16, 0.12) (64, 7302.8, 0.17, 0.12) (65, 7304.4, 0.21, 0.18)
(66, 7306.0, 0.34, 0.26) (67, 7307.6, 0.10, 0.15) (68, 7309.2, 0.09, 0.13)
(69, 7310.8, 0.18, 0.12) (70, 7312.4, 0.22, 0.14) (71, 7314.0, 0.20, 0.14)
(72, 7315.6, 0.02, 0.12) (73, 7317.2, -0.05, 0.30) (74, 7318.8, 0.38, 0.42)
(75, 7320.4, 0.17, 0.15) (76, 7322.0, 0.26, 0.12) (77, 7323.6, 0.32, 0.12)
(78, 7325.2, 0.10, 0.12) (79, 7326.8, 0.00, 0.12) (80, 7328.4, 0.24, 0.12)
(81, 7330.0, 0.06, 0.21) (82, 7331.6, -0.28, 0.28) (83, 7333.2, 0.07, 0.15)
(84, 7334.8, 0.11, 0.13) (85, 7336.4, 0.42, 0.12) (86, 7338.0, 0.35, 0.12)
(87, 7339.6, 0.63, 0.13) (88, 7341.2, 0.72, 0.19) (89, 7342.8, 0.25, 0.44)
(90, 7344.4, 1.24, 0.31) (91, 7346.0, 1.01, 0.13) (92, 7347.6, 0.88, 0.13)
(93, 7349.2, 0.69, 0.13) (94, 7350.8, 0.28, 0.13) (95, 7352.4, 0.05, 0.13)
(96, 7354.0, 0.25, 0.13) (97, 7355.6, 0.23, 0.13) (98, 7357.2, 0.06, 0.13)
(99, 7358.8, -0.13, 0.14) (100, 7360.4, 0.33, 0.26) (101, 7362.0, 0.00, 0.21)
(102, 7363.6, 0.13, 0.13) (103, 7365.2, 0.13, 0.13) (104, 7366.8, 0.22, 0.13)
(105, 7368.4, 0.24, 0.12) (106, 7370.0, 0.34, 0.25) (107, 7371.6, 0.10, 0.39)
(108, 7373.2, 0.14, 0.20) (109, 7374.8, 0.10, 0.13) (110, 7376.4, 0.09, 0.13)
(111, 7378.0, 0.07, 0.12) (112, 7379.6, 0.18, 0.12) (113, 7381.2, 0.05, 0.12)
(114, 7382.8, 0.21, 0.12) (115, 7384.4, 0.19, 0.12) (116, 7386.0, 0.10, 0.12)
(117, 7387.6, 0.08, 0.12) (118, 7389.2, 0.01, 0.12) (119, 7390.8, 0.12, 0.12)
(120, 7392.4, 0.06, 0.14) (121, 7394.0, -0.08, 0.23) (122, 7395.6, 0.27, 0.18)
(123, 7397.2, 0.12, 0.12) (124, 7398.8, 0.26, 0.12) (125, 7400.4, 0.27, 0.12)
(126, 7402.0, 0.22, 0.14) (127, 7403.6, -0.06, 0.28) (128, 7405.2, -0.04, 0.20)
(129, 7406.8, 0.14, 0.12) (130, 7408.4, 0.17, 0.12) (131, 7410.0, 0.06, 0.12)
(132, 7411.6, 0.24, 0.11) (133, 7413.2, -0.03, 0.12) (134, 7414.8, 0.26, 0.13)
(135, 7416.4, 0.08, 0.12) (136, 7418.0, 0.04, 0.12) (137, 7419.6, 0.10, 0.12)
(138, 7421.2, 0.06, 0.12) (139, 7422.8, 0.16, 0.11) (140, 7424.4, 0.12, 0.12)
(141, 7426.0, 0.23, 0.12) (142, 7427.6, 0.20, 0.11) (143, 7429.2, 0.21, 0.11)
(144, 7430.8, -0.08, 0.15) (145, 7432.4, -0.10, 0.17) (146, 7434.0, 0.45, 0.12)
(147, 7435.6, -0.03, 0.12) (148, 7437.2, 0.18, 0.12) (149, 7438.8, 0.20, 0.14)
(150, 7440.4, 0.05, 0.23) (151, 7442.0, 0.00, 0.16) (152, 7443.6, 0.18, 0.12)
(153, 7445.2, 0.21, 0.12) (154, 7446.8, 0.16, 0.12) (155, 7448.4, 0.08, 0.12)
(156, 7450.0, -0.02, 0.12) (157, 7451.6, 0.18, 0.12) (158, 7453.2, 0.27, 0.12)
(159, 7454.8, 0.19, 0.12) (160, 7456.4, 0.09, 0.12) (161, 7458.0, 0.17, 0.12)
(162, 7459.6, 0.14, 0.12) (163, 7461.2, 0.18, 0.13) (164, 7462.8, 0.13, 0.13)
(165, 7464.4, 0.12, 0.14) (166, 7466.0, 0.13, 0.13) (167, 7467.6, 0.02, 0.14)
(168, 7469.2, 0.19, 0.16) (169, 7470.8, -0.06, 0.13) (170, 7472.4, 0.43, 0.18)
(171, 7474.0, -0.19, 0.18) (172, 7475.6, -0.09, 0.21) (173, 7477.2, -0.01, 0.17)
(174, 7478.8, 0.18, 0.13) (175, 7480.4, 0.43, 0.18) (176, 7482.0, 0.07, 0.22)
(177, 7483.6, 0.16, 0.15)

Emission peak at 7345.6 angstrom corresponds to [O II] 3727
